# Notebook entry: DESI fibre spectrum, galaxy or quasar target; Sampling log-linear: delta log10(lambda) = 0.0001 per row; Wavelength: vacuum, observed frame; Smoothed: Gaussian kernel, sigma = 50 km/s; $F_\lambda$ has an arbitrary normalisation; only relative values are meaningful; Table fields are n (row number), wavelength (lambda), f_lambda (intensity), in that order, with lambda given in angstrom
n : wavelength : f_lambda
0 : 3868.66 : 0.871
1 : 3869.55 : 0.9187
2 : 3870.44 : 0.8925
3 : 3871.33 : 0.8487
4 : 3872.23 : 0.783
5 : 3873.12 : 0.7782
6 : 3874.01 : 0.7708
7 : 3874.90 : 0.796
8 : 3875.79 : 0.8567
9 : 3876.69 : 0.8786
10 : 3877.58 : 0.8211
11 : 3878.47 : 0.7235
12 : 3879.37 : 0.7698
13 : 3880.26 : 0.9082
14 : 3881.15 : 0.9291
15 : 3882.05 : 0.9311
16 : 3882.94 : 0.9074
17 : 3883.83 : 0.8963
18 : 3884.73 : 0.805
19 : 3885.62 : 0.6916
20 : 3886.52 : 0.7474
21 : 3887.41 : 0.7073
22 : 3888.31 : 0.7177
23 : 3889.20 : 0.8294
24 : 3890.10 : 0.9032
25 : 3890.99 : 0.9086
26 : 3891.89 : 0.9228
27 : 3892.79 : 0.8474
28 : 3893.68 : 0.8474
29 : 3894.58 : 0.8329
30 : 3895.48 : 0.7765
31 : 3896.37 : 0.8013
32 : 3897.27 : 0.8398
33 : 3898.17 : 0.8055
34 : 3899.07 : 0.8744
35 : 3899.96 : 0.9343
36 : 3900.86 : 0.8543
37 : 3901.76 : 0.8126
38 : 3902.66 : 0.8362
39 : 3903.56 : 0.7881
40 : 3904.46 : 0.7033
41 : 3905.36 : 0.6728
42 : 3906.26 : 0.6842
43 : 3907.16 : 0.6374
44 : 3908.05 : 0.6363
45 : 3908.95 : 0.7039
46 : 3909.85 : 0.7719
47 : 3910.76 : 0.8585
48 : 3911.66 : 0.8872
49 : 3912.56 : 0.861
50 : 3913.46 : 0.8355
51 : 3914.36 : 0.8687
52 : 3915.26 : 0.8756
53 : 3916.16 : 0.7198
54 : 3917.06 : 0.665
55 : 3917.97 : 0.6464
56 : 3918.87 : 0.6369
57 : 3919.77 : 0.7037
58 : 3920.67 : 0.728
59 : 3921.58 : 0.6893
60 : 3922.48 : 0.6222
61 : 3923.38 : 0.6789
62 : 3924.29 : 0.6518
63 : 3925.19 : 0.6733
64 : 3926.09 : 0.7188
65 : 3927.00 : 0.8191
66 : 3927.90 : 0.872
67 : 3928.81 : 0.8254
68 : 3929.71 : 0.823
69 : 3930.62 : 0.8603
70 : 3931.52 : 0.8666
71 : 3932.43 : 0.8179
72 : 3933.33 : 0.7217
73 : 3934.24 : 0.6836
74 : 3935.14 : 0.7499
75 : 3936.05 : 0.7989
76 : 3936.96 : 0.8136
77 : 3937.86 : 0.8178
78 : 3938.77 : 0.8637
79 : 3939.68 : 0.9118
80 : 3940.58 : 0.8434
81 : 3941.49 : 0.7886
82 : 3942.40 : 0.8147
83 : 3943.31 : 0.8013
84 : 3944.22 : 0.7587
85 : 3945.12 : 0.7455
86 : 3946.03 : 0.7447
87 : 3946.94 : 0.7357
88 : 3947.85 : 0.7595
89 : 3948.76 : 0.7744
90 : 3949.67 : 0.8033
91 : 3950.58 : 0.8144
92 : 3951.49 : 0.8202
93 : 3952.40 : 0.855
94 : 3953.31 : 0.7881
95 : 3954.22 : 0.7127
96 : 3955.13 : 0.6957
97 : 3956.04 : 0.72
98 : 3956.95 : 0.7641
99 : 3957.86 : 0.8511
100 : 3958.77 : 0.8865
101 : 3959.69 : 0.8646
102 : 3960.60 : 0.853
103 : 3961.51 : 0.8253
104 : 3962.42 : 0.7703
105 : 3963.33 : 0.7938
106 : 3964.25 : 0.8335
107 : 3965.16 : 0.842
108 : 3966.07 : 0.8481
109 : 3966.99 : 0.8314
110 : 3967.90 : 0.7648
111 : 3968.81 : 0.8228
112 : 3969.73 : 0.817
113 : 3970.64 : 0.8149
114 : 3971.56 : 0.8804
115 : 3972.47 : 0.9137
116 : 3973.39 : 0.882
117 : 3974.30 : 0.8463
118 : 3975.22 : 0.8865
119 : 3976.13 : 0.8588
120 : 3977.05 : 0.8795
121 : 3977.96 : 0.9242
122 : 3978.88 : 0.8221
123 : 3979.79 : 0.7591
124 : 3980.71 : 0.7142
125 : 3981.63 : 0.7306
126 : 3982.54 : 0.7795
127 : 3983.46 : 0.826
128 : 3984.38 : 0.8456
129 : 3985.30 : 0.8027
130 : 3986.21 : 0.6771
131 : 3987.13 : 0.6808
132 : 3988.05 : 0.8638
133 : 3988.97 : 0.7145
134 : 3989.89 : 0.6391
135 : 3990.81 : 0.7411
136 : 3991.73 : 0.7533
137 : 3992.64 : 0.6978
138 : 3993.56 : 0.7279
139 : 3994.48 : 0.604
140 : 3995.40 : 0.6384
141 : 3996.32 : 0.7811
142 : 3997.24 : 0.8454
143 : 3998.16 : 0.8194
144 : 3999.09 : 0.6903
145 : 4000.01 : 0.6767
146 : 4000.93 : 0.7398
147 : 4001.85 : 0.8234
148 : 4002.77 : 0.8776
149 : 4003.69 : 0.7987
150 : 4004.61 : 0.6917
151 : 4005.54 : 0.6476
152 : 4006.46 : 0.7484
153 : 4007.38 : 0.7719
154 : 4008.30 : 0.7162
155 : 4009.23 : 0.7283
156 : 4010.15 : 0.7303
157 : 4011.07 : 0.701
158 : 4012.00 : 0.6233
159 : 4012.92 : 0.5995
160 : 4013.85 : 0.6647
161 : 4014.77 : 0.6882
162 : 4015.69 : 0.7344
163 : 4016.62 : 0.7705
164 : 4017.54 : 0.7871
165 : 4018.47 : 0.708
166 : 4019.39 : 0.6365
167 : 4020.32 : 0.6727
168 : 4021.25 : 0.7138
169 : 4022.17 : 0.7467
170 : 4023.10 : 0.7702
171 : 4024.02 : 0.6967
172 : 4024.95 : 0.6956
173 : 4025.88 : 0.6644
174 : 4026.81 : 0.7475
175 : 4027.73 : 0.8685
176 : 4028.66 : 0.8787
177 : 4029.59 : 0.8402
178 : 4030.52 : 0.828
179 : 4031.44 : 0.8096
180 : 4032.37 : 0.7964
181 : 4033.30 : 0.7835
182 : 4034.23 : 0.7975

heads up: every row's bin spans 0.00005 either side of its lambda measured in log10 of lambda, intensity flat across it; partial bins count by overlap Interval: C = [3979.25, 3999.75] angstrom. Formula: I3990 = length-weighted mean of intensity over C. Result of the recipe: 0.742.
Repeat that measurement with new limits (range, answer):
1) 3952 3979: 0.828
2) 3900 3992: 0.785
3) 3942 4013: 0.778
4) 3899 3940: 0.77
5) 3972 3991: 0.8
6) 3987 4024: 0.724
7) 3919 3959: 0.775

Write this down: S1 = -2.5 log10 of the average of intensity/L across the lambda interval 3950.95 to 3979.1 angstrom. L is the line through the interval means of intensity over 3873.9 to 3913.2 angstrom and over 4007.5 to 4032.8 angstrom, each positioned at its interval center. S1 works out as -0.08 mag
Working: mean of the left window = 0.811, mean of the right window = 0.735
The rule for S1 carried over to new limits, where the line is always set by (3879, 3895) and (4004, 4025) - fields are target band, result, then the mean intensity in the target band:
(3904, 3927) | 0.12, 0.727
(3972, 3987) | -0.10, 0.819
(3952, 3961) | -0.04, 0.798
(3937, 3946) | -0.04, 0.813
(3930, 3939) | -0.01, 0.798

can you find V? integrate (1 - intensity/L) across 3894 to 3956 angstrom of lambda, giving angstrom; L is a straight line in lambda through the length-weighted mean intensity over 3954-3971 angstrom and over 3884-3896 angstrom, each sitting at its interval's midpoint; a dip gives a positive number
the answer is 2.6 angstrom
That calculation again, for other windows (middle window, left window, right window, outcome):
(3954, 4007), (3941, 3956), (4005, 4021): -3.4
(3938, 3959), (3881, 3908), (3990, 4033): -0.4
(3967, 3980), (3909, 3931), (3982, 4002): -1.8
